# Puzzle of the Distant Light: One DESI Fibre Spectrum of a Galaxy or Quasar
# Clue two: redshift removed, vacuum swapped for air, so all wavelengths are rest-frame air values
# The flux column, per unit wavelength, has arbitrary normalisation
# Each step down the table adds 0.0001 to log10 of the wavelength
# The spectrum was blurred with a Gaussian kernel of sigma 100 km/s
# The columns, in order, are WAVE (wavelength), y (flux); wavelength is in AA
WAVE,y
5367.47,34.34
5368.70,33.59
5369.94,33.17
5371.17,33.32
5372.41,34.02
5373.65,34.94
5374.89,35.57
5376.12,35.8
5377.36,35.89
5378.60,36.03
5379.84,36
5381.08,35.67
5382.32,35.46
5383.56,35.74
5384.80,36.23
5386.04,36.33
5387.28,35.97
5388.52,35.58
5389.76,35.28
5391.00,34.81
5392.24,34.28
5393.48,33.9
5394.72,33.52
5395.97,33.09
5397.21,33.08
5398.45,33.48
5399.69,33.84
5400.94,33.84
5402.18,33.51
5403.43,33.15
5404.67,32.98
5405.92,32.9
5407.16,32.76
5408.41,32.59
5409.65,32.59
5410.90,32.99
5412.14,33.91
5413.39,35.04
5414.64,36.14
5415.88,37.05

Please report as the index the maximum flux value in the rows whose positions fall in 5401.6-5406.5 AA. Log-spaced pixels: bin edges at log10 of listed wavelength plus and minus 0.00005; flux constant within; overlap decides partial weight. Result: 33.51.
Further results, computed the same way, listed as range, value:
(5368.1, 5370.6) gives 33.59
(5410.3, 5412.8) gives 33.91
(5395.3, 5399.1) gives 33.48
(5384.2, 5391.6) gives 36.33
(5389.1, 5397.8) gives 35.28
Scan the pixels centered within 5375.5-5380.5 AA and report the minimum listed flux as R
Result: 35.8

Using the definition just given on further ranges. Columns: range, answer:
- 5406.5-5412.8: 32.59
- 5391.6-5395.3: 33.52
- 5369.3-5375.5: 33.17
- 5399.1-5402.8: 33.51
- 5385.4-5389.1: 35.58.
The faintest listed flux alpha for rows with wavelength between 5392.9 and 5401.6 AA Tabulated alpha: 33.08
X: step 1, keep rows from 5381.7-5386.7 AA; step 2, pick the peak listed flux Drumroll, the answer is 36.33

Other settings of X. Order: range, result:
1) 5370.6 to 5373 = 34.02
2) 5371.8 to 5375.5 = 35.57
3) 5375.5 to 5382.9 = 36.03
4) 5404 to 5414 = 35.04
